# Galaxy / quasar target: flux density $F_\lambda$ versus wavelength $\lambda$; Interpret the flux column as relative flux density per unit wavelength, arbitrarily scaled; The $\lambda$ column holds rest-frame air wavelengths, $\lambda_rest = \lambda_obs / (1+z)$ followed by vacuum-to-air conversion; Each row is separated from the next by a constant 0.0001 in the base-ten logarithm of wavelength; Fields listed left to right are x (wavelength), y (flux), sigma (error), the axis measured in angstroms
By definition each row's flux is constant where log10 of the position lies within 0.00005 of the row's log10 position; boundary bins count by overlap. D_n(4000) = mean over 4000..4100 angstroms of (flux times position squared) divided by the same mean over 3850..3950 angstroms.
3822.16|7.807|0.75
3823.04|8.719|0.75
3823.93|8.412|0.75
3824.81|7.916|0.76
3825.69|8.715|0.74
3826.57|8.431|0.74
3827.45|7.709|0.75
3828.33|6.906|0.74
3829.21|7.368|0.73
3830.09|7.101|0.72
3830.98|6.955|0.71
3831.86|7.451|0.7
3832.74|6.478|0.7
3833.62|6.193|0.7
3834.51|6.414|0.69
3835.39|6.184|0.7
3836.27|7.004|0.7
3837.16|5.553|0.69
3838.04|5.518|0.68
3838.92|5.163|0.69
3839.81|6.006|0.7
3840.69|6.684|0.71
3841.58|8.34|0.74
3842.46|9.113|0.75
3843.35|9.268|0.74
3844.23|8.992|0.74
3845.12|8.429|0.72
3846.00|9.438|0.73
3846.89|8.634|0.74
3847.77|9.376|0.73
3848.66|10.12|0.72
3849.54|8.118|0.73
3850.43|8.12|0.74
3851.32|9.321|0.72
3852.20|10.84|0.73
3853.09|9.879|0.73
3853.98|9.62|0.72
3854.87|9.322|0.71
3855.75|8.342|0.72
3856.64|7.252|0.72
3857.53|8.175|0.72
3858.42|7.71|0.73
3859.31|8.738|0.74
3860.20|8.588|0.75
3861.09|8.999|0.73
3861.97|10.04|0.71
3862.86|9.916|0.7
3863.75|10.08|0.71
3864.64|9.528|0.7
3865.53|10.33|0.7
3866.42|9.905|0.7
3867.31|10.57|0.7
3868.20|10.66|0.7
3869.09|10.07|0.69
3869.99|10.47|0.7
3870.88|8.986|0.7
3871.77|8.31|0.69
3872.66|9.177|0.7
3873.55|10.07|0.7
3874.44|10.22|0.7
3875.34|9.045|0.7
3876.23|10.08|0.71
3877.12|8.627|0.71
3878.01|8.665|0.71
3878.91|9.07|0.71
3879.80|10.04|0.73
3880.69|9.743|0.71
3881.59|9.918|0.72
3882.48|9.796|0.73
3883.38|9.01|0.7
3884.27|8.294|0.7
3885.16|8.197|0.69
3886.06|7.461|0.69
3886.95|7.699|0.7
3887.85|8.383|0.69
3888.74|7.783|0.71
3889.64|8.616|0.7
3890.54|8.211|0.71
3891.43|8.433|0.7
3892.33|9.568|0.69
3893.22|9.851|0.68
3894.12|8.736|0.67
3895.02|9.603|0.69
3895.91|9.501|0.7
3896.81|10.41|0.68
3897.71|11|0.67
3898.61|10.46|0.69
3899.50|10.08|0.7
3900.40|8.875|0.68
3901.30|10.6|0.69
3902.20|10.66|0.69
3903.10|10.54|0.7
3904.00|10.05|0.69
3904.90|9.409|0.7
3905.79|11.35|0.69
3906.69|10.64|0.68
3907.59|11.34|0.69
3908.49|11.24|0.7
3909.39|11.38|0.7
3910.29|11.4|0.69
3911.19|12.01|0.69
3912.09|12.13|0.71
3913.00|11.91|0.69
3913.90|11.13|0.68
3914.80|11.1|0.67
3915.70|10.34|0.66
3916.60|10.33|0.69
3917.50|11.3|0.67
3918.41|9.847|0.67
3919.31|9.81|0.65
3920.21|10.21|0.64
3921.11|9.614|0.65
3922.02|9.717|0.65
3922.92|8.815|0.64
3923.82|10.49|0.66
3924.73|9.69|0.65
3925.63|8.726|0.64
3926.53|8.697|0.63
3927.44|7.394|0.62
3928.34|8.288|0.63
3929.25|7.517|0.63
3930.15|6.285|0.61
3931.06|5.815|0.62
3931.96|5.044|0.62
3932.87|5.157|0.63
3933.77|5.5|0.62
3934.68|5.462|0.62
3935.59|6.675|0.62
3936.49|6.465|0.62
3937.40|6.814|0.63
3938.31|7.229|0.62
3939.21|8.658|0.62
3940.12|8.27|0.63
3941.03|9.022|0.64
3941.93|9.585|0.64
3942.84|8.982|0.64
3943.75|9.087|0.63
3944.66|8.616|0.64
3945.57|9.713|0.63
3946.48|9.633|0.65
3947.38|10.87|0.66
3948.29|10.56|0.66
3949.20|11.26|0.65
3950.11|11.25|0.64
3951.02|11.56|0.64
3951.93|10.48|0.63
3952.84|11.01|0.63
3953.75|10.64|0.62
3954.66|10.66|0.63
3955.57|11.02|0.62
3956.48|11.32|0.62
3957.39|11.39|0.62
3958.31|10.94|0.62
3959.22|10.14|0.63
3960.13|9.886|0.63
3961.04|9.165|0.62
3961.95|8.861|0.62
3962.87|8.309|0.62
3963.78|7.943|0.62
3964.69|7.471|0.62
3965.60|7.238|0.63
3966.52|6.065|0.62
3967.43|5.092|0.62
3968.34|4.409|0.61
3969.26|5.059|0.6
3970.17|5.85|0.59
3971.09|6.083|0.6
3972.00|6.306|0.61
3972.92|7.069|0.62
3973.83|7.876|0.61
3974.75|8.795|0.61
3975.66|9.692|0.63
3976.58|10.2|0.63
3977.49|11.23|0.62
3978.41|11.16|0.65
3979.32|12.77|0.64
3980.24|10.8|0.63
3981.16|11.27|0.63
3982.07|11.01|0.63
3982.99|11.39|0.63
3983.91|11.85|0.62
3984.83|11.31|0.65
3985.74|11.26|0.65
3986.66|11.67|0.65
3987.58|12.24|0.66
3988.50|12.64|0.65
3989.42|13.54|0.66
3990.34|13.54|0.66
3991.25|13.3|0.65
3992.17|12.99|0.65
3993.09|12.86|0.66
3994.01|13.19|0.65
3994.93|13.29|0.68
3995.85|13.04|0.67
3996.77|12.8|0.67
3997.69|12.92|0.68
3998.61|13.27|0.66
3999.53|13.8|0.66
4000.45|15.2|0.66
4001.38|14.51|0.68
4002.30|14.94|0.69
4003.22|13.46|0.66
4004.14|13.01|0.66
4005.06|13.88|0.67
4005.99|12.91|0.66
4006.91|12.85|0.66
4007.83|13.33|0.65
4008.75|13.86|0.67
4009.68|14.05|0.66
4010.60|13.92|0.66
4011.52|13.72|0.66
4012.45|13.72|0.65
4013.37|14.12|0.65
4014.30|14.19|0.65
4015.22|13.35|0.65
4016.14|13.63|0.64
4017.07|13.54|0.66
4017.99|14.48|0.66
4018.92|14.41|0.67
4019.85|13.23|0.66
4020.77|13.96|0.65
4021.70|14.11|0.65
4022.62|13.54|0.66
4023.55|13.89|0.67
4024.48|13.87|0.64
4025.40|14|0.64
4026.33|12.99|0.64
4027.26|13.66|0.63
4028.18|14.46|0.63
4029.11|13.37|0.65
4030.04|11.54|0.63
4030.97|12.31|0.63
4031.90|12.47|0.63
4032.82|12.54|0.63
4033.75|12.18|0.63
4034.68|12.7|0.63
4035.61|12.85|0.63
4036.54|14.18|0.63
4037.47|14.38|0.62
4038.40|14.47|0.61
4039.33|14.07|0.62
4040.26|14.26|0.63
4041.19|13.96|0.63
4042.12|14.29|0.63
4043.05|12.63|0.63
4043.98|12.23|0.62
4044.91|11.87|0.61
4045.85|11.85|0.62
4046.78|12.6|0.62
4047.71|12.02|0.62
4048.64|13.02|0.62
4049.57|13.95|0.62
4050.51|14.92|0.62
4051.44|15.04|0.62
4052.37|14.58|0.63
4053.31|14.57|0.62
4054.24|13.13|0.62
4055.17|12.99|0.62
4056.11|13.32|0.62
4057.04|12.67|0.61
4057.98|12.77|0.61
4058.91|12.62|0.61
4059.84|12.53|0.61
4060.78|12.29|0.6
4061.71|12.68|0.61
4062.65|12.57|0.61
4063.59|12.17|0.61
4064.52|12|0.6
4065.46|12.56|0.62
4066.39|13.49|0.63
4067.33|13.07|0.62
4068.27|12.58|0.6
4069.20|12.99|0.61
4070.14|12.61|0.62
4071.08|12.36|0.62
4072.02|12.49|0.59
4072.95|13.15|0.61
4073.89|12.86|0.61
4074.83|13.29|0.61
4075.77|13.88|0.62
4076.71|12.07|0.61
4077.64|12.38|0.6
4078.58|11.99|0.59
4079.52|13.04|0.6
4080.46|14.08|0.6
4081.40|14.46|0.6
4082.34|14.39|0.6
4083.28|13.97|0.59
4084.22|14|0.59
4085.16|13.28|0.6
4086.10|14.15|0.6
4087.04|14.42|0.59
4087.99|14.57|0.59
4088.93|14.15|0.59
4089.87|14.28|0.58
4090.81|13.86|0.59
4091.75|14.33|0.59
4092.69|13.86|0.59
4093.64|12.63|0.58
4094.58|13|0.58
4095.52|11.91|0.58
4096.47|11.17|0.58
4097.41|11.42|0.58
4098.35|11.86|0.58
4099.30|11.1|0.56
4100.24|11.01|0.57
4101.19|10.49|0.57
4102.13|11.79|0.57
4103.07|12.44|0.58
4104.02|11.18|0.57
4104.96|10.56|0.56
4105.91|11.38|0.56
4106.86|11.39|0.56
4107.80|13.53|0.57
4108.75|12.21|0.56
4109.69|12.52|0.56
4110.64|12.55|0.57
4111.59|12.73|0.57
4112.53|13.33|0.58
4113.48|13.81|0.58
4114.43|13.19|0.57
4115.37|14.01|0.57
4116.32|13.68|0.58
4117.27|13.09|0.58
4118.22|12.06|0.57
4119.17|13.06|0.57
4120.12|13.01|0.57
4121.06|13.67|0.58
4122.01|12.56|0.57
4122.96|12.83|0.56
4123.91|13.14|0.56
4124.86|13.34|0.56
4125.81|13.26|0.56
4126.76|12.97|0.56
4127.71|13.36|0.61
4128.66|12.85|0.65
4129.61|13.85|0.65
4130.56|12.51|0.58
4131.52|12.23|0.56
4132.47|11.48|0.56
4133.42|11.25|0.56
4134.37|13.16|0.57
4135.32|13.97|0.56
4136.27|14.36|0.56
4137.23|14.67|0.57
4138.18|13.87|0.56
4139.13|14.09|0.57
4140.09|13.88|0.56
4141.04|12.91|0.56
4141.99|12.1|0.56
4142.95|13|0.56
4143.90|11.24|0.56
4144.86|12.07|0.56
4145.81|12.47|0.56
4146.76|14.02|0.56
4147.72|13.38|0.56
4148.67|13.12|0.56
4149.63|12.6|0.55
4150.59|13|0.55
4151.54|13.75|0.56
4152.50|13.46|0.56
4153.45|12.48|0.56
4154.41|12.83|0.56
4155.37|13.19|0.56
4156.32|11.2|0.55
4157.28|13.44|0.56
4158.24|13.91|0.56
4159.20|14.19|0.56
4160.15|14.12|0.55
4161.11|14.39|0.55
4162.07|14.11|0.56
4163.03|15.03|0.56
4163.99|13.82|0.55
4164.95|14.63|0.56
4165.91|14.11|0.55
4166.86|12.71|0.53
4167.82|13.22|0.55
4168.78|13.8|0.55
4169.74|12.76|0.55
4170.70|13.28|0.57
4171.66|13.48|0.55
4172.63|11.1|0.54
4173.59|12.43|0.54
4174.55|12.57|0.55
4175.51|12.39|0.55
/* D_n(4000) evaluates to 1.54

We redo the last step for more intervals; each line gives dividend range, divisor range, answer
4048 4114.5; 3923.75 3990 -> 1.51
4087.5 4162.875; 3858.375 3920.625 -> 1.48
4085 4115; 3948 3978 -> 1.51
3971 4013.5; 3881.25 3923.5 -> 1.29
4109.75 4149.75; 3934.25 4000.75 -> 1.41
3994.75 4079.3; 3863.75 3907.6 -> 1.50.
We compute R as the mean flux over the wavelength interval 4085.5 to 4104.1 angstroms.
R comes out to 12.7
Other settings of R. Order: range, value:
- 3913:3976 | 8.71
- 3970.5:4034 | 12.6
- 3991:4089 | 13.4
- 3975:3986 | 11.1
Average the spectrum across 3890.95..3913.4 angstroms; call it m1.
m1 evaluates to 10.4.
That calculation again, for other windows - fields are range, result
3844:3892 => 9.14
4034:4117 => 13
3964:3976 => 6.69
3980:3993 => 12.1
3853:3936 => 9.33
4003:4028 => 13.7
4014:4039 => 13.5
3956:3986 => 9.06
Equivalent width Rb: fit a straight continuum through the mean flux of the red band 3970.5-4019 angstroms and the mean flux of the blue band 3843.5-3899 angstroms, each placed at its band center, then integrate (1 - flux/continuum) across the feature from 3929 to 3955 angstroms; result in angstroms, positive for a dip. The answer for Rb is 5.91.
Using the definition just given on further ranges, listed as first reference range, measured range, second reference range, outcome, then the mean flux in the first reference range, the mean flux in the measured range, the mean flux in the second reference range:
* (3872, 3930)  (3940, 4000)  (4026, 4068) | 5.7 angstroms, 9.7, 10.3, 13.1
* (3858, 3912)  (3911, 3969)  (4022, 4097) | 9.4 angstroms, 9.66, 9.01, 13.2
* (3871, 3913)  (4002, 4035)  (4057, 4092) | -3.8 angstroms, 9.71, 13.5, 13.2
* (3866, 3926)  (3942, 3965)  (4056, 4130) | 1.5 angstroms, 9.84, 10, 12.9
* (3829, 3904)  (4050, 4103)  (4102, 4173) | -4.1 angstroms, 8.83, 13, 13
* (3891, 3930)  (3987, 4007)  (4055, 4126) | -3.5 angstroms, 10.1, 13.4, 12.8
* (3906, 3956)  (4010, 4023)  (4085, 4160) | -3.4 angstroms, 9.4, 13.9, 12.9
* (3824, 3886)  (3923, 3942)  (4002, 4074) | 5.6 angstroms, 8.59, 7.45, 13.3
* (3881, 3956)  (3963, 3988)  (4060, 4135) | 3.6 angstroms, 9.38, 9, 12.8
